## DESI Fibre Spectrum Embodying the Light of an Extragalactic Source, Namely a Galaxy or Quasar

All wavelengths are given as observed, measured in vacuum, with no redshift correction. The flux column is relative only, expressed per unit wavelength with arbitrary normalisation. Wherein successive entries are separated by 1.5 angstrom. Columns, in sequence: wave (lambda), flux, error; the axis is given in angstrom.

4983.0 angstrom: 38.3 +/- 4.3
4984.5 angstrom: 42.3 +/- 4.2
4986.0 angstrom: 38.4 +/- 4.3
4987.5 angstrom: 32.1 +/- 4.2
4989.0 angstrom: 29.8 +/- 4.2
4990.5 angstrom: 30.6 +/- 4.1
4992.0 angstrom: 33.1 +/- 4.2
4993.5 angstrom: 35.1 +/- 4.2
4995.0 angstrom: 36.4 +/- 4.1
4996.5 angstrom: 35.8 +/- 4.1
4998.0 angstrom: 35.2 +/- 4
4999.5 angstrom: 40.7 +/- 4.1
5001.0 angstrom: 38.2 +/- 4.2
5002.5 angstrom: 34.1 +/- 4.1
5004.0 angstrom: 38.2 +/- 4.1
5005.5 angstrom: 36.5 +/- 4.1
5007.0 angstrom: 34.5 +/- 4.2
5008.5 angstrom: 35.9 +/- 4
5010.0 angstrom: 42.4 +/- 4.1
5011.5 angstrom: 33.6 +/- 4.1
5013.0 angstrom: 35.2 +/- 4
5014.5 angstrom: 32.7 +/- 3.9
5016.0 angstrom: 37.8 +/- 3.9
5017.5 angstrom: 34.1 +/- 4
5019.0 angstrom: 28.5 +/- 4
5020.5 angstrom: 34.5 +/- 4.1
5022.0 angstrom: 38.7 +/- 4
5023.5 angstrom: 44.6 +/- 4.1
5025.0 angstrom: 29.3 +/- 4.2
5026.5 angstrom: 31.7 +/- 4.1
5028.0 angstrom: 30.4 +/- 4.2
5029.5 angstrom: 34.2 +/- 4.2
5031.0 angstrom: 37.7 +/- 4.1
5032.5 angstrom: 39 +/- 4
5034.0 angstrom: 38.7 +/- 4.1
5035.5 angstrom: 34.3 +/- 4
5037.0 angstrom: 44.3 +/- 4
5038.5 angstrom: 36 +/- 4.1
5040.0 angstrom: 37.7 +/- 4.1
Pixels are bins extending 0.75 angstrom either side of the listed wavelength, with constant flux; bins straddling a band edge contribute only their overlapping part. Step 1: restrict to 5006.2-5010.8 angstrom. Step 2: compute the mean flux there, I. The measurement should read 37.5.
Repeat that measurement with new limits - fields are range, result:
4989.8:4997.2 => 34.2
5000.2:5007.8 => 36.3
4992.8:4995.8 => 35.8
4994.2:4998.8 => 35.8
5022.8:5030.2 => 34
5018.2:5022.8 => 34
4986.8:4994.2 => 32.1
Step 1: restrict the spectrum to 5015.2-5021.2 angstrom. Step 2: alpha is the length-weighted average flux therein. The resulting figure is 33.7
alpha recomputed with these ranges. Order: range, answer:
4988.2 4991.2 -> 30.2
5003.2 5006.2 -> 37.3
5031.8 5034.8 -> 38.8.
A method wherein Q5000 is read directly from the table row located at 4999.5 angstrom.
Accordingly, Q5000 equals 40.7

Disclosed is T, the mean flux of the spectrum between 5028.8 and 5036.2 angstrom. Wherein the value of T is 36.8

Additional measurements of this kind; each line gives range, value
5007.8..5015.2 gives 36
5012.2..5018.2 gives 34.9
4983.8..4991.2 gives 34.6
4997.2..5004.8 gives 37.3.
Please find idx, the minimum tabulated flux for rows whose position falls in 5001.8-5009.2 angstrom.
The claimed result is 34.1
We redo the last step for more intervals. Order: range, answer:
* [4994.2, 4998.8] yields 35.2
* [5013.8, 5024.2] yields 28.5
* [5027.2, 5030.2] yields 30.4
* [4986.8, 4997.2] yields 29.8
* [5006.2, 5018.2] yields 32.7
